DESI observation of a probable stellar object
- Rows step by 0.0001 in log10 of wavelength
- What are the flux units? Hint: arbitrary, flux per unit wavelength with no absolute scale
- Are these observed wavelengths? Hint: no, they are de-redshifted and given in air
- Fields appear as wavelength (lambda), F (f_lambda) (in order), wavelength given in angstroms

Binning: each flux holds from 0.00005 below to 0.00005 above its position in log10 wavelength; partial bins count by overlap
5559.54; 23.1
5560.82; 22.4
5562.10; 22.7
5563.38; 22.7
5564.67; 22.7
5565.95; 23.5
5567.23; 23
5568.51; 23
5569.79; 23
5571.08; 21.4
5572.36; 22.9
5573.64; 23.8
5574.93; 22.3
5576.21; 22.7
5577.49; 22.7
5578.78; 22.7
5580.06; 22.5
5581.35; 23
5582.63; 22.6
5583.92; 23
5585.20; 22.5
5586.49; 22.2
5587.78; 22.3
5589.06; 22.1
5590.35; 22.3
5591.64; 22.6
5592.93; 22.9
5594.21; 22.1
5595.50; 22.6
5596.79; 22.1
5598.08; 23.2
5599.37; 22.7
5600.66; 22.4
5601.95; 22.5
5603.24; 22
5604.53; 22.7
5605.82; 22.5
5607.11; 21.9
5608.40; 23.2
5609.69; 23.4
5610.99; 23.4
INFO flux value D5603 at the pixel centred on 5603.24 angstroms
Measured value 22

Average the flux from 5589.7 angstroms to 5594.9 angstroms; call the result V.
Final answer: 22.5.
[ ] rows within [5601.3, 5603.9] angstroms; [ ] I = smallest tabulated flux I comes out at 22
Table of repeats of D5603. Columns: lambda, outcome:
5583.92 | 23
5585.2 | 22.5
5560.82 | 22.4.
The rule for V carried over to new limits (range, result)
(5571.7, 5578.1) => 22.9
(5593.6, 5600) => 22.5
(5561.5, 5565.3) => 22.7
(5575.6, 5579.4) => 22.7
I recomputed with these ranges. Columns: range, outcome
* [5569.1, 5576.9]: 21.4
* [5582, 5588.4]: 22.2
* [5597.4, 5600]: 22.7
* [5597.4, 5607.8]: 21.9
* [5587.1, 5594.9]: 22.1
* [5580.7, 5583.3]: 22.6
